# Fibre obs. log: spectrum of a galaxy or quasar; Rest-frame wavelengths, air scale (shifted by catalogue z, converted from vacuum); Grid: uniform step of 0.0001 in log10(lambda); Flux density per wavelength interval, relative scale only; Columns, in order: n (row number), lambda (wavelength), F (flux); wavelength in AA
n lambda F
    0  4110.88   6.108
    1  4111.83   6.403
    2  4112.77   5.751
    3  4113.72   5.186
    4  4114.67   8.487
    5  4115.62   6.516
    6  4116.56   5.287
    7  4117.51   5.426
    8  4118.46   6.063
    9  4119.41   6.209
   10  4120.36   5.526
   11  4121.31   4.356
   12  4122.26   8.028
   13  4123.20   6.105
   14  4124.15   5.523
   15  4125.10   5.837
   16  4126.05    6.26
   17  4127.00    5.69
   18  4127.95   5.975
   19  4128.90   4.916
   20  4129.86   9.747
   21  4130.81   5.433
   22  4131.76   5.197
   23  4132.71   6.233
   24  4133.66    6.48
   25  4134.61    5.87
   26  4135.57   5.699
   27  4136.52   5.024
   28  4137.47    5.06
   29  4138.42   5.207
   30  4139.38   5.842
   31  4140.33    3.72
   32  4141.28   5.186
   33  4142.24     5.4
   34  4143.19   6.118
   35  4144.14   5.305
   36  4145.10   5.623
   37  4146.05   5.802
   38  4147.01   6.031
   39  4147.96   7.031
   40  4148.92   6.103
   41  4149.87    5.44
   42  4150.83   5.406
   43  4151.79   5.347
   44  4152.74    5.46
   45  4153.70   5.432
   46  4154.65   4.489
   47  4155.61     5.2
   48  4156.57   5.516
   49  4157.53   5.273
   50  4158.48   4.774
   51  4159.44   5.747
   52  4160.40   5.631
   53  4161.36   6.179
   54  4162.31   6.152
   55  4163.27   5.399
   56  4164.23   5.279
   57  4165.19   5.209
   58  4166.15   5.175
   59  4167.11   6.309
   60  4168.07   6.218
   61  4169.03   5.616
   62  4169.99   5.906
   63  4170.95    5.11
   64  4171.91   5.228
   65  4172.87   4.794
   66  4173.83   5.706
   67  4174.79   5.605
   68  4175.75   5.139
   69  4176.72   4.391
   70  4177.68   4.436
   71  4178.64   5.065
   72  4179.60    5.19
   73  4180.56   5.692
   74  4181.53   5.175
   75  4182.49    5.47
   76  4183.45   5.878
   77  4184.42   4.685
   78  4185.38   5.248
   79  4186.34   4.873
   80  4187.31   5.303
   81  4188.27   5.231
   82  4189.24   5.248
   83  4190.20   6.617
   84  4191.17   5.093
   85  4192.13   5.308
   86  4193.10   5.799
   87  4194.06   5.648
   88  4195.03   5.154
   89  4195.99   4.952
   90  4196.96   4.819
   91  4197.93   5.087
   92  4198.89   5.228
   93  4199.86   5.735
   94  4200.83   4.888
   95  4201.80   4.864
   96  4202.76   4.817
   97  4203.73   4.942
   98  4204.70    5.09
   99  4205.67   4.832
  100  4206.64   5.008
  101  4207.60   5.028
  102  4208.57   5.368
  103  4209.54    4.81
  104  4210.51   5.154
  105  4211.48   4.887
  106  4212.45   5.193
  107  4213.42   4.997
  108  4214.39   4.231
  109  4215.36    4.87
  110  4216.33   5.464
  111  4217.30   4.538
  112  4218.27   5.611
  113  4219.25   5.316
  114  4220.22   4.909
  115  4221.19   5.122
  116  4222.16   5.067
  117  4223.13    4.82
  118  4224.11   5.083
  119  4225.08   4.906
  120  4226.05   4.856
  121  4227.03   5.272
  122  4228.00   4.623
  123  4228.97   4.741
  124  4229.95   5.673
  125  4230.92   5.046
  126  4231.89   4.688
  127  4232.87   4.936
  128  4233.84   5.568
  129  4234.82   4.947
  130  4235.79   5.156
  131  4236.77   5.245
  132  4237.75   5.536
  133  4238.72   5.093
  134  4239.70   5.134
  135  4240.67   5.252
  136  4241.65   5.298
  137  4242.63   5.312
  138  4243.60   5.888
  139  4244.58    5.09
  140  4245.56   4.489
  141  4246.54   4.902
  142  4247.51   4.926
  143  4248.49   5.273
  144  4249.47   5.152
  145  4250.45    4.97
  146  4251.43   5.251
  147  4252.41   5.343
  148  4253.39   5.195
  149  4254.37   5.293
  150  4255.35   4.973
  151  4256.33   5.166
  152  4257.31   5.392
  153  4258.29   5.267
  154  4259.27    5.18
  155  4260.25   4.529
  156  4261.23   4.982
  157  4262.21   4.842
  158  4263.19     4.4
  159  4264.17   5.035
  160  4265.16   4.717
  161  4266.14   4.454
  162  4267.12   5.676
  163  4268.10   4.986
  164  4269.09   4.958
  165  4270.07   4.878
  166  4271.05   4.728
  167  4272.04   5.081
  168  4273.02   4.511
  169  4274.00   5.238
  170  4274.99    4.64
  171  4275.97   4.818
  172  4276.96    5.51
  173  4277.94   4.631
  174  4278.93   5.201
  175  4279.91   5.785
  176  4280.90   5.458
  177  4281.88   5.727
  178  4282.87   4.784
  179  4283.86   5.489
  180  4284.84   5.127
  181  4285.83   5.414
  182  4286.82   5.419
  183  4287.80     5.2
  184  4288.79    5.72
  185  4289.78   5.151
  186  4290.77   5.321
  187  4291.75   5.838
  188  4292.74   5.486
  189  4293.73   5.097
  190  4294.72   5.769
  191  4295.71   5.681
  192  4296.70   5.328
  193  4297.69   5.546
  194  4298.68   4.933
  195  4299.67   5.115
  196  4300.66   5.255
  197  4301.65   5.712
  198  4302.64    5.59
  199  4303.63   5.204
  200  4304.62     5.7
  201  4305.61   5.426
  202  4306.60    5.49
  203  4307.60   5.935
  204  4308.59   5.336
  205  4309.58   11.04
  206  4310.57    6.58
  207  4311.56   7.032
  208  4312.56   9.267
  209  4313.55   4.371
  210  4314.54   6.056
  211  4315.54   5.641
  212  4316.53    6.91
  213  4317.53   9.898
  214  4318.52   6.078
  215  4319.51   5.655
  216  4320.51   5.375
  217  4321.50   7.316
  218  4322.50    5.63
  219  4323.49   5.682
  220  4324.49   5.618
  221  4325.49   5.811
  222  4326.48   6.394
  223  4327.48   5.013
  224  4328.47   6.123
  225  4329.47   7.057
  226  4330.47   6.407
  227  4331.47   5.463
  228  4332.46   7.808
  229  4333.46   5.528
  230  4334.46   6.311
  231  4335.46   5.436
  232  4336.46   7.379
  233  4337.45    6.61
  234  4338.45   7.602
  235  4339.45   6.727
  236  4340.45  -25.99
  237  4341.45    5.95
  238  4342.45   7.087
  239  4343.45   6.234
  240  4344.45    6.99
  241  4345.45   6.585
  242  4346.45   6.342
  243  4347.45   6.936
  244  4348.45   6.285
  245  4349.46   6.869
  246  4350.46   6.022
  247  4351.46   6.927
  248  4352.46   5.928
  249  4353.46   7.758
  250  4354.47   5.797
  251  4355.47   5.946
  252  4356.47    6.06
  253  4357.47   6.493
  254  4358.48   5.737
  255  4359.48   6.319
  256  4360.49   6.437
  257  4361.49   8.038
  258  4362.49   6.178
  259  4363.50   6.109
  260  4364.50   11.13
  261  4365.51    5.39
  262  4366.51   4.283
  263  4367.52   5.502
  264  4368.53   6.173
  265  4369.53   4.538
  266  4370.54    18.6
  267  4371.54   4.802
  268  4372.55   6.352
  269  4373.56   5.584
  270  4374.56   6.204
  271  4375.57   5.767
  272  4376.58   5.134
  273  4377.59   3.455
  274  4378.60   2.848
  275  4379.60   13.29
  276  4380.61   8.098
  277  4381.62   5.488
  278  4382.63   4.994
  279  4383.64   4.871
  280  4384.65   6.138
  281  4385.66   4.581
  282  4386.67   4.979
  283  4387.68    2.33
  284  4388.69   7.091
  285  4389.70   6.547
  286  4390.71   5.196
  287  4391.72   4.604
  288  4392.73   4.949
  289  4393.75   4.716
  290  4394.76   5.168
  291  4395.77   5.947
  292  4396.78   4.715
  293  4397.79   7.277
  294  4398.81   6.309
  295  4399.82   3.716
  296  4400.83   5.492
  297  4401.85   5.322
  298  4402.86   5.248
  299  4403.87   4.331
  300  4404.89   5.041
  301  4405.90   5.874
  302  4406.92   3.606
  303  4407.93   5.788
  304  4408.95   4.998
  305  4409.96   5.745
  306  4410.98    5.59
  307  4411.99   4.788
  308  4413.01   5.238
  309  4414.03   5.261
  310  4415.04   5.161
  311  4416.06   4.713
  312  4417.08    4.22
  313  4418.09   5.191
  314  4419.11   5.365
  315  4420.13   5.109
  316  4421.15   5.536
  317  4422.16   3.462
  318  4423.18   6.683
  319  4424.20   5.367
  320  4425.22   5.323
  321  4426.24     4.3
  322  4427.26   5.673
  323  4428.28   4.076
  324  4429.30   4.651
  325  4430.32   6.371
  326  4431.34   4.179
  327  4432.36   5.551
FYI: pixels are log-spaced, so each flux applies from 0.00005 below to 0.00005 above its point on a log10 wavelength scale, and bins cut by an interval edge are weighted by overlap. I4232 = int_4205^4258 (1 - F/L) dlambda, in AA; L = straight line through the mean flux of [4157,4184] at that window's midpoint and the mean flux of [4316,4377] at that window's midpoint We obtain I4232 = 5.00 AA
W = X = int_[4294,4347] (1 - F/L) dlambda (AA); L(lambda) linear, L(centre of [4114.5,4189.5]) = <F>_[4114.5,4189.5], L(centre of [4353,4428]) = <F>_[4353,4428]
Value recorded 0.6 AA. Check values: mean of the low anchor 5.59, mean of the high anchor 5.75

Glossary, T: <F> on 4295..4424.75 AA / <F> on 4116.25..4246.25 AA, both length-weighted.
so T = 1.1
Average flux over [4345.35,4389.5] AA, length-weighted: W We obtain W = 6.37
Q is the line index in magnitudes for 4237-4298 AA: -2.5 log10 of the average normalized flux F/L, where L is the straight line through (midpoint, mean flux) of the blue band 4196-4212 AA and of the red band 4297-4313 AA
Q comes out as 0.12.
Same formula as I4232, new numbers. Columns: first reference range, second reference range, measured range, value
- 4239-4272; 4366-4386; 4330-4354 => 3.1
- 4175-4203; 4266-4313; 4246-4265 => 1.4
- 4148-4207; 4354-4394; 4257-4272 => 2.0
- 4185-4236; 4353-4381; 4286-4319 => 0.3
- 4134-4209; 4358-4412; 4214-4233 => 1.7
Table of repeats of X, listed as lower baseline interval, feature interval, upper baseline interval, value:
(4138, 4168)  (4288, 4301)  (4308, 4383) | 1.2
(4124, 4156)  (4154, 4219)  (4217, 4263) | 2.0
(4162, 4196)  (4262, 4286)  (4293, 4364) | 2.6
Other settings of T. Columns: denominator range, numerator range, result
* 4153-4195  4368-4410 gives 1.07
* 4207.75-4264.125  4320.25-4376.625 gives 1.17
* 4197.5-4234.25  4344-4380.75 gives 1.32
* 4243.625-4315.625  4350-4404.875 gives 1.12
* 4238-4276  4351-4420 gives 1.16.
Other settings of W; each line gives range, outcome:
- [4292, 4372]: 6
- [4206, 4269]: 5.06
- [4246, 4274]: 5.01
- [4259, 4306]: 5.19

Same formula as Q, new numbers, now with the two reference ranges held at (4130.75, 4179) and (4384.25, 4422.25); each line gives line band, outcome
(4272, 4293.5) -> 0.01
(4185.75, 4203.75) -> 0.03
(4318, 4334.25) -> -0.16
